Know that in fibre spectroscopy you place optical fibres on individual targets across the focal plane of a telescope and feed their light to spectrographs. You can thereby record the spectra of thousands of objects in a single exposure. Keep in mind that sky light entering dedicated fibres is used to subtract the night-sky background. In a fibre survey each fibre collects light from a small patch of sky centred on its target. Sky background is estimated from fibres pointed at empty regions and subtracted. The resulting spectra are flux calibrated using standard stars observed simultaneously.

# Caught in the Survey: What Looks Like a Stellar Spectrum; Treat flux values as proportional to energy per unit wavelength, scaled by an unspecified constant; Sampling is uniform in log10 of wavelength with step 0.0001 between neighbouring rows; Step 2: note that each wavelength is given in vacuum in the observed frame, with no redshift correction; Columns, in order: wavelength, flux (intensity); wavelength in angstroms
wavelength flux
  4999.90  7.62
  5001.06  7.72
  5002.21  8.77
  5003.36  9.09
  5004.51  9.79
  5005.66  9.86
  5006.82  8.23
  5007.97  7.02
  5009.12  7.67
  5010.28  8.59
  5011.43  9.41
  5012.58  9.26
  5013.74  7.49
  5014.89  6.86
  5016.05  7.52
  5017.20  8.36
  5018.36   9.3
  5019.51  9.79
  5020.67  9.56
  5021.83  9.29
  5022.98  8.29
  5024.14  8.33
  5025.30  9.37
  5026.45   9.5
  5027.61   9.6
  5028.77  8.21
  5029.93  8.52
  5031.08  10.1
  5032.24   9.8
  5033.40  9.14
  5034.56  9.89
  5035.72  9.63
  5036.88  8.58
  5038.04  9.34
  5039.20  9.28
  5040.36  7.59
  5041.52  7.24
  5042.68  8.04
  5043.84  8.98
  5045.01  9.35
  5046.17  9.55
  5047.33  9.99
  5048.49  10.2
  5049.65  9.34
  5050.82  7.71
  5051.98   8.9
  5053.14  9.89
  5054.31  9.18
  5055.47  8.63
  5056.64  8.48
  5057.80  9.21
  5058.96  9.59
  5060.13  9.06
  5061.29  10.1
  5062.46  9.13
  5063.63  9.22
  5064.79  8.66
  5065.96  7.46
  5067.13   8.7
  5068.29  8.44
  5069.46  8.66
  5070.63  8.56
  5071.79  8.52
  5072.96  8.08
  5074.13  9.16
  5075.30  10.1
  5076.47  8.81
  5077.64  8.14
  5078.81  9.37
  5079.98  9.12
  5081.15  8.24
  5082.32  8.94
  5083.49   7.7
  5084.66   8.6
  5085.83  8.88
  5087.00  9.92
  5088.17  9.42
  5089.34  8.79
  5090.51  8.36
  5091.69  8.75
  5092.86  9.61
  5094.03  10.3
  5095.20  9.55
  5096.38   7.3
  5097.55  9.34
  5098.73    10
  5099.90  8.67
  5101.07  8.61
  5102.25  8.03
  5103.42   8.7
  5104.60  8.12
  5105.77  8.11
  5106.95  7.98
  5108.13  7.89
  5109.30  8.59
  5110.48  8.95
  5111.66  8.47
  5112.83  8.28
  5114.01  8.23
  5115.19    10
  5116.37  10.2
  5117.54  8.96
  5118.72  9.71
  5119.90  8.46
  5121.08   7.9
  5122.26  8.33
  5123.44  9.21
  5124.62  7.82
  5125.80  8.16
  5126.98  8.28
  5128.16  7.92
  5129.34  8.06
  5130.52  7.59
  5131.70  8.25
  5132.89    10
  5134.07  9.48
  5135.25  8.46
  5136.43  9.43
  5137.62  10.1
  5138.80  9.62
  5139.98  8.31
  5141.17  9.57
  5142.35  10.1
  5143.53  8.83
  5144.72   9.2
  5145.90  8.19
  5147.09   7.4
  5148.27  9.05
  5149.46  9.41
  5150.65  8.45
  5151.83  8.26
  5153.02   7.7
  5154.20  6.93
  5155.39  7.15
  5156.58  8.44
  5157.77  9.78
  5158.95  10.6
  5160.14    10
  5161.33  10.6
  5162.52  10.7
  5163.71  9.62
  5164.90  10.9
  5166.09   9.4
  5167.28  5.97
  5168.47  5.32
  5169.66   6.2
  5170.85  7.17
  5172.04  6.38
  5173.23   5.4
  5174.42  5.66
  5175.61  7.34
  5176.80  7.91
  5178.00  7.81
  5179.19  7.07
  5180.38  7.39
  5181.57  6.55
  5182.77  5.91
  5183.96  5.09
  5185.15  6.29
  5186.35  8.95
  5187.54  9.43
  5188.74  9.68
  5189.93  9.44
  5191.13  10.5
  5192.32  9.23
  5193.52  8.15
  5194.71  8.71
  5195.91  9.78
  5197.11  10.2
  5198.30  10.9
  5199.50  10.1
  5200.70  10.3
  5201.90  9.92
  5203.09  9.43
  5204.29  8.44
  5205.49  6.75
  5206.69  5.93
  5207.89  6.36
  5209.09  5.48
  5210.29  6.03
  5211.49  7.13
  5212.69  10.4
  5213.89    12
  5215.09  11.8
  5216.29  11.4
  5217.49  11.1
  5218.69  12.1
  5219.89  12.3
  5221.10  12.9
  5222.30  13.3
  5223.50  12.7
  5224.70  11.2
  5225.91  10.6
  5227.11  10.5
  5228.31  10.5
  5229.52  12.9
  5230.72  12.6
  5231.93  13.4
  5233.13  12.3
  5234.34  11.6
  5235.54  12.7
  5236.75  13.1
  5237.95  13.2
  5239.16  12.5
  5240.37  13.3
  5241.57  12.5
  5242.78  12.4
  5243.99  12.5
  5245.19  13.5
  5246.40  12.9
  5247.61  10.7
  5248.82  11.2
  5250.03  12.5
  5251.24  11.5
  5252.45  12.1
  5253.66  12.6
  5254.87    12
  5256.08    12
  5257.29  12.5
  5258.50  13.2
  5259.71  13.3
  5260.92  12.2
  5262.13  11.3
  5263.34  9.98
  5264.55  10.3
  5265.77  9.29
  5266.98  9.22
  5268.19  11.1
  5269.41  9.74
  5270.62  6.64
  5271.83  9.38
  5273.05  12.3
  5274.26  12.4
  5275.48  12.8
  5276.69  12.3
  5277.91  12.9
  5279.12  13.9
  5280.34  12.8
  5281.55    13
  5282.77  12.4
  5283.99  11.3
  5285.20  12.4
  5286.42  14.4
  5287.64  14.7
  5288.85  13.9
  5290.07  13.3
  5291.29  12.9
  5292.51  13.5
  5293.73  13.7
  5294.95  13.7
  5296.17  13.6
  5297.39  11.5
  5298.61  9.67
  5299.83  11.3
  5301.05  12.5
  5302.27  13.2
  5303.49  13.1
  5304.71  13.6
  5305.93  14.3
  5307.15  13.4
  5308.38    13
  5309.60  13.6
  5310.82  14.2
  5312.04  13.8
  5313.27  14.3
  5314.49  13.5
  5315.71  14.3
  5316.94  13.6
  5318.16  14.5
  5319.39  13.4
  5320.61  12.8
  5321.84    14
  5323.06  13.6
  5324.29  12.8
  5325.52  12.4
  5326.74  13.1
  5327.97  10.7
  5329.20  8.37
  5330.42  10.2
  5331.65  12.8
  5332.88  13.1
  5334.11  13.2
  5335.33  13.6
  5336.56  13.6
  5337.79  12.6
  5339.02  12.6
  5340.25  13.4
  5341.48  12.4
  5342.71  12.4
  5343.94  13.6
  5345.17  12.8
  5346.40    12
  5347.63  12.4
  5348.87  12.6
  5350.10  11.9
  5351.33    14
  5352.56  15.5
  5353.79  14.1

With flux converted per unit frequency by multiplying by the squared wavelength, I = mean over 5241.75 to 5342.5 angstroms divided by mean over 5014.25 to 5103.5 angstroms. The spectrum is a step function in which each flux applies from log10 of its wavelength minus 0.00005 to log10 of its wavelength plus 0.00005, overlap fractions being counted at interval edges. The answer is 1.53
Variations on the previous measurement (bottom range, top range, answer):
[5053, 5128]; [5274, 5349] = 1.60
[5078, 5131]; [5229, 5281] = 1.45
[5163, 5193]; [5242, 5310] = 1.66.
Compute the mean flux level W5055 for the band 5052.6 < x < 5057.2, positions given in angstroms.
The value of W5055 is 9.02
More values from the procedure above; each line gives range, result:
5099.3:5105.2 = 8.44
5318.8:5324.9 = 13.3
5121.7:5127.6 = 8.36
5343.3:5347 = 12.8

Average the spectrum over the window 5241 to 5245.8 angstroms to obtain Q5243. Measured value 12.7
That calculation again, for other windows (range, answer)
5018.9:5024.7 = 9.06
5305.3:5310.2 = 13.6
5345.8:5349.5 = 12.3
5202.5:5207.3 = 7.62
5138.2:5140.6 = 8.98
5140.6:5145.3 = 9.43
